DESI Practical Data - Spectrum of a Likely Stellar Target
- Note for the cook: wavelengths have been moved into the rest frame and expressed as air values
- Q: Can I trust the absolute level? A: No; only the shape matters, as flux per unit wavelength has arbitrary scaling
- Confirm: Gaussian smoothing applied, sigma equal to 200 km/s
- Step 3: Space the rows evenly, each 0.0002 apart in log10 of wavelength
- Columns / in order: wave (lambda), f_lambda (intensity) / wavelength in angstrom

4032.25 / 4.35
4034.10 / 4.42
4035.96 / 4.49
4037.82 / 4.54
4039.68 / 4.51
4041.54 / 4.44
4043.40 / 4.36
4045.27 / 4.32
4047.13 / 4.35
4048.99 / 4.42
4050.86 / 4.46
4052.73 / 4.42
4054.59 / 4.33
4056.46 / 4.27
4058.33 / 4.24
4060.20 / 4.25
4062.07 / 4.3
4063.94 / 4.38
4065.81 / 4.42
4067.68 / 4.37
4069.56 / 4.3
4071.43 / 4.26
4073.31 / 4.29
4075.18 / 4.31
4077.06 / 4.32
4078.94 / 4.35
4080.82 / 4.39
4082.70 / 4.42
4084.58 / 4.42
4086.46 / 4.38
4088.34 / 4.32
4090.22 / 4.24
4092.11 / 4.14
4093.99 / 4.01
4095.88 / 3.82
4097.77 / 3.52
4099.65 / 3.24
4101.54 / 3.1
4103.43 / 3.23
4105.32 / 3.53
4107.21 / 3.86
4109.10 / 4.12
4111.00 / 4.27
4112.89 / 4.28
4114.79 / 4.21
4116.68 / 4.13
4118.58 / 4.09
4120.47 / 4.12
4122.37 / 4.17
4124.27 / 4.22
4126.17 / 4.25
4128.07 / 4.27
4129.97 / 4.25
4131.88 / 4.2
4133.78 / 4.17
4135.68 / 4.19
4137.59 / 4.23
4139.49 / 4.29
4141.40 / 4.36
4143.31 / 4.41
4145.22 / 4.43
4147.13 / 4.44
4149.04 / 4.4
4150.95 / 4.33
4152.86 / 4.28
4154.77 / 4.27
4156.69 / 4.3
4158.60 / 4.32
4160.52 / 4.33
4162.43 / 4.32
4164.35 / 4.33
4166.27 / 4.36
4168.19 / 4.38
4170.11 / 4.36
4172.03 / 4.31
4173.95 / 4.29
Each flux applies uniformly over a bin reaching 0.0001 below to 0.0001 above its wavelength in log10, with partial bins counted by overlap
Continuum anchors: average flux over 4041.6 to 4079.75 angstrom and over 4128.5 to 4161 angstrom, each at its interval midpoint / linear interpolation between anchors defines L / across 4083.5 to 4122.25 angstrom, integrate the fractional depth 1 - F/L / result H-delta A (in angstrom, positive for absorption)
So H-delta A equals 3.3 angstrom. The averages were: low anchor 4.34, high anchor 4.3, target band 3.96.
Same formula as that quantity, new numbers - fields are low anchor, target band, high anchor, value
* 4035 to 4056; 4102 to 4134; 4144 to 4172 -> 2.25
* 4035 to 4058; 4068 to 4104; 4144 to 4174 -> 2.58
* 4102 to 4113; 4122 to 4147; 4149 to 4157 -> -1.00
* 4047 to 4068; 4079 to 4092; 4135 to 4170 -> 0.00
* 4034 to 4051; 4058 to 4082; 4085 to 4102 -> -1.05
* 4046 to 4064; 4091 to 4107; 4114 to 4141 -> 2.50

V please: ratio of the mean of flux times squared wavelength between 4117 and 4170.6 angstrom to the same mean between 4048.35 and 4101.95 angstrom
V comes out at 1.05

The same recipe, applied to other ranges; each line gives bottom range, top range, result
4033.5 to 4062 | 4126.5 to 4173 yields 1.03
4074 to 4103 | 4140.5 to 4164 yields 1.11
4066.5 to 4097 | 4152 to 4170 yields 1.05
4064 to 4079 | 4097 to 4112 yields 0.85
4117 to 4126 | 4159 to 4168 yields 1.06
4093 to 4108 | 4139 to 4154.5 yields 1.26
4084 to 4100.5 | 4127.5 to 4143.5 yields 1.08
